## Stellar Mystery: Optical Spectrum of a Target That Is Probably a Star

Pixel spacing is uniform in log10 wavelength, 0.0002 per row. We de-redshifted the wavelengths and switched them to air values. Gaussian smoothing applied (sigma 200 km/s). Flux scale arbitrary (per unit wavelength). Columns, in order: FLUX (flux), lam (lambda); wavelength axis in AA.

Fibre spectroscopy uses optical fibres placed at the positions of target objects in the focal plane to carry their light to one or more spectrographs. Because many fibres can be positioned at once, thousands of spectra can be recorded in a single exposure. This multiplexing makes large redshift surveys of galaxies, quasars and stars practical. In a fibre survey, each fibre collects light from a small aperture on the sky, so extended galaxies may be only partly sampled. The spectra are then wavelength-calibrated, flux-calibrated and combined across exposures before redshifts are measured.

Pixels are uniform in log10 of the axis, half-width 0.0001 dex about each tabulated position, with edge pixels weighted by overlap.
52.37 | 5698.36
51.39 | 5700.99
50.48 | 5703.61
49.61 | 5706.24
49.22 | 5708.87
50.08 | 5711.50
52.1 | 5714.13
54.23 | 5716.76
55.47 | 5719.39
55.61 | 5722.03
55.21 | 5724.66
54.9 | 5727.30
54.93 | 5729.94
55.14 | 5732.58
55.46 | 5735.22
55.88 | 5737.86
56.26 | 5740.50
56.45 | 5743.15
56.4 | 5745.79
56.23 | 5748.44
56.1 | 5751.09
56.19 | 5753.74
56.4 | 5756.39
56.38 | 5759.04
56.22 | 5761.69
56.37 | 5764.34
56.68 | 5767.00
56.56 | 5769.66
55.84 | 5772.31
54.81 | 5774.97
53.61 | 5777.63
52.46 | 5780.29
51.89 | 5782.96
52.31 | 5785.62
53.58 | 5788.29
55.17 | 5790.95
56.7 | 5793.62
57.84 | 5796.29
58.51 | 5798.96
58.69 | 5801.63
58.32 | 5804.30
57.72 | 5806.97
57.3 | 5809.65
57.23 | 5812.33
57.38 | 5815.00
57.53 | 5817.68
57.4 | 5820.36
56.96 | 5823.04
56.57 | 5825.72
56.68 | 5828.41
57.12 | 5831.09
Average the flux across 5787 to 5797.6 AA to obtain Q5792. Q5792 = 55.8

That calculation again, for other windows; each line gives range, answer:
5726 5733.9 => 55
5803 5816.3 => 57.6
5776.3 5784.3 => 52.6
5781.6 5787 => 52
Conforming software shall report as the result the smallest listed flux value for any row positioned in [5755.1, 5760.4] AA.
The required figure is 56.38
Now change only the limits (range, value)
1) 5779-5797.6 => 51.89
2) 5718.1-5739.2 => 54.9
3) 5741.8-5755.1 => 56.1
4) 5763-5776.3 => 54.81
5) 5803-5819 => 57.23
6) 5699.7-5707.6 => 49.61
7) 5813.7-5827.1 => 56.57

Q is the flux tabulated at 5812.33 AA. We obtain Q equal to 57.23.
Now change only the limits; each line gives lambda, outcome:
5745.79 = 56.4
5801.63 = 58.69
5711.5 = 50.08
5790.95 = 55.17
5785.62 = 52.31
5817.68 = 57.53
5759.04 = 56.38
